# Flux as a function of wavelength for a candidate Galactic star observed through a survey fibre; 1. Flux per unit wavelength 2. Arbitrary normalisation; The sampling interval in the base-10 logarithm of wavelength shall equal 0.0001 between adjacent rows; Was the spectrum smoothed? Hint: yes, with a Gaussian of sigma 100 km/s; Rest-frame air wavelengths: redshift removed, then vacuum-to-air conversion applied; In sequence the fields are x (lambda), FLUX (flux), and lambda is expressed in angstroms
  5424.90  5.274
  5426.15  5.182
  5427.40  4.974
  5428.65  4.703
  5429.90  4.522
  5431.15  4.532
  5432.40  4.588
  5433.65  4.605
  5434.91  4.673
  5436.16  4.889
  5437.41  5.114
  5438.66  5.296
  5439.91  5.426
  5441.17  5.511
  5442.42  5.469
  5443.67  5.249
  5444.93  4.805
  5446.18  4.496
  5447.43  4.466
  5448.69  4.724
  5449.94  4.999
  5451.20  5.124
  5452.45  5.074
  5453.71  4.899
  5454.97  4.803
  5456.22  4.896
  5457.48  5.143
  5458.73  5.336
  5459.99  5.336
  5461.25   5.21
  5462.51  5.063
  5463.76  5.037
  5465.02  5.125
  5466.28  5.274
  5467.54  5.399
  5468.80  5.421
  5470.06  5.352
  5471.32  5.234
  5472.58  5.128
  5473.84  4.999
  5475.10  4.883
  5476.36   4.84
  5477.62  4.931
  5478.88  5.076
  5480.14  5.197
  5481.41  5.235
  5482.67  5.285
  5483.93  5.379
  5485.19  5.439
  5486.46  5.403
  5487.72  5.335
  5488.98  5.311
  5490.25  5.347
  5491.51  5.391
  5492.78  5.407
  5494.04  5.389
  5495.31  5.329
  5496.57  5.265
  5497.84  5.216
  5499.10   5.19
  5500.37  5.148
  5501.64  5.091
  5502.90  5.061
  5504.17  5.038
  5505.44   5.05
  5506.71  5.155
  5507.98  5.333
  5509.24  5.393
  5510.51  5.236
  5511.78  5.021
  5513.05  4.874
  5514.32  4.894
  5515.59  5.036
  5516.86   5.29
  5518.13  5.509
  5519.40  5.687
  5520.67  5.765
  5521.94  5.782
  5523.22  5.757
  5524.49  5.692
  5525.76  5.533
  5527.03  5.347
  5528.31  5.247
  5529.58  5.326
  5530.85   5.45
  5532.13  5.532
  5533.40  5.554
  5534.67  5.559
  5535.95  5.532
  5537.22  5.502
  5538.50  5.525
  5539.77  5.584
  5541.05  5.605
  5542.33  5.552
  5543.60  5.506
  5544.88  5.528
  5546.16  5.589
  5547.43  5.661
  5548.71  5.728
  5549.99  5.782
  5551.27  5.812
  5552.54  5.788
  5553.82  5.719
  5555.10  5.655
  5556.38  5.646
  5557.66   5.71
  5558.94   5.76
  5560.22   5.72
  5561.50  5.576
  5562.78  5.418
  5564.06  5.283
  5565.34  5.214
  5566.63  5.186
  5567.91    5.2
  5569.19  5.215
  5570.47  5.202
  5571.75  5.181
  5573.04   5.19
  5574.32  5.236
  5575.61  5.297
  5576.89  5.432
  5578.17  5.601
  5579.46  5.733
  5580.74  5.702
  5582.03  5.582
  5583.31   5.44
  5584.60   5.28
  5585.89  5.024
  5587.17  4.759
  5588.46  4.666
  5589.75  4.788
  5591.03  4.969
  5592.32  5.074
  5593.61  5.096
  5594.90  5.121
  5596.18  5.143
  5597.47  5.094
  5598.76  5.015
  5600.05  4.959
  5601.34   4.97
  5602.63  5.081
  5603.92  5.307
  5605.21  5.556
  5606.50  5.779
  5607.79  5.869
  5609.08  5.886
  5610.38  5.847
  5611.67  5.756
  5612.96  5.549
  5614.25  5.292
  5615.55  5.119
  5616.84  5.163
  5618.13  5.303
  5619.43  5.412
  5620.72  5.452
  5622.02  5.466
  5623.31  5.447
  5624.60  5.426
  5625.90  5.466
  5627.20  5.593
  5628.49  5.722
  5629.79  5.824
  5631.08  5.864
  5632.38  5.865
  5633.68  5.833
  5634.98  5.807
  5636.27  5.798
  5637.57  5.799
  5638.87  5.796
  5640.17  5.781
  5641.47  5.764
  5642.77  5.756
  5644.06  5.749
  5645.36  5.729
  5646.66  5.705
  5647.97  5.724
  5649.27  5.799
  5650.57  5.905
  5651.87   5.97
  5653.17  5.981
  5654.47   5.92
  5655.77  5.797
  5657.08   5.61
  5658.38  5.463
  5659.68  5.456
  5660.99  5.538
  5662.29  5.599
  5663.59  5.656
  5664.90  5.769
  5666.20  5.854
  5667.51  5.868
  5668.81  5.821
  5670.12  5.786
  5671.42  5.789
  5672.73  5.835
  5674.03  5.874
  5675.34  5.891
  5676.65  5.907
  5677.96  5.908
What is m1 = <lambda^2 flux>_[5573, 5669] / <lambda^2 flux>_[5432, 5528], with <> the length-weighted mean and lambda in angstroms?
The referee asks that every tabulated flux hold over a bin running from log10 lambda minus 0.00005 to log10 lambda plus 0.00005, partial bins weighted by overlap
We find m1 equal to 1.1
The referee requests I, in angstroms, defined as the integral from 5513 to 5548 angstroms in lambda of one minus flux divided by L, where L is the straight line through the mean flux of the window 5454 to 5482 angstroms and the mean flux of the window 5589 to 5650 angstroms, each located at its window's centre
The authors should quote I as -1.4 angstroms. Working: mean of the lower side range 5.13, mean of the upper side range 5.5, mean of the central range 5.49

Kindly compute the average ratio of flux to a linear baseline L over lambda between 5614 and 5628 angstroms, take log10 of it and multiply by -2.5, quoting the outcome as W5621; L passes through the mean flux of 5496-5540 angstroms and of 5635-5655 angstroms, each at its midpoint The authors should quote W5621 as 0.07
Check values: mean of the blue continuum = 5.35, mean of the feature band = 5.38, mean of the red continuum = 5.81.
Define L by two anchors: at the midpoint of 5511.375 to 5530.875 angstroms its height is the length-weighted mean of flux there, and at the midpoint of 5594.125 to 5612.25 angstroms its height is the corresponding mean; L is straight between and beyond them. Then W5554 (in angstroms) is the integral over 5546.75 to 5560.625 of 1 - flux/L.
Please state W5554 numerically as -0.9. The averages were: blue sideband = 5.39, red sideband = 5.38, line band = 5.73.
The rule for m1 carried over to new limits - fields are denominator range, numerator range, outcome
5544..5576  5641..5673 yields 1.08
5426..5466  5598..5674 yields 1.21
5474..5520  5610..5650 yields 1.13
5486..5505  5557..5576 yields 1.05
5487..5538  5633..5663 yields 1.13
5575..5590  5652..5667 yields 1.11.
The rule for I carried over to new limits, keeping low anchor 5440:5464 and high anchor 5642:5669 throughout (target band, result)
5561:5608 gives 2.2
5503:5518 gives 0.3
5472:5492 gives -0.2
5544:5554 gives -0.6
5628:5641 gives -0.3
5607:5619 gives 0.1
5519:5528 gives -0.6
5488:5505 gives -0.2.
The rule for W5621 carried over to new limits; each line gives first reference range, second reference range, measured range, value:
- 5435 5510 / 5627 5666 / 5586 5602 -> 0.124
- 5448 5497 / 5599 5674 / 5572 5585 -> 0.007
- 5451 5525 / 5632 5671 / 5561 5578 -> 0.042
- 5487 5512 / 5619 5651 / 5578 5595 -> 0.069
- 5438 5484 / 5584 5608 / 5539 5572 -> -0.085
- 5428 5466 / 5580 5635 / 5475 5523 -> -0.031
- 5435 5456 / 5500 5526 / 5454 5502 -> -0.011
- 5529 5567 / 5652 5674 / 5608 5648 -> 0.011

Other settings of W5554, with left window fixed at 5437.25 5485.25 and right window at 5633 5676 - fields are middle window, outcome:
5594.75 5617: 0.9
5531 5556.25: -1.0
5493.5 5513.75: 0.3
